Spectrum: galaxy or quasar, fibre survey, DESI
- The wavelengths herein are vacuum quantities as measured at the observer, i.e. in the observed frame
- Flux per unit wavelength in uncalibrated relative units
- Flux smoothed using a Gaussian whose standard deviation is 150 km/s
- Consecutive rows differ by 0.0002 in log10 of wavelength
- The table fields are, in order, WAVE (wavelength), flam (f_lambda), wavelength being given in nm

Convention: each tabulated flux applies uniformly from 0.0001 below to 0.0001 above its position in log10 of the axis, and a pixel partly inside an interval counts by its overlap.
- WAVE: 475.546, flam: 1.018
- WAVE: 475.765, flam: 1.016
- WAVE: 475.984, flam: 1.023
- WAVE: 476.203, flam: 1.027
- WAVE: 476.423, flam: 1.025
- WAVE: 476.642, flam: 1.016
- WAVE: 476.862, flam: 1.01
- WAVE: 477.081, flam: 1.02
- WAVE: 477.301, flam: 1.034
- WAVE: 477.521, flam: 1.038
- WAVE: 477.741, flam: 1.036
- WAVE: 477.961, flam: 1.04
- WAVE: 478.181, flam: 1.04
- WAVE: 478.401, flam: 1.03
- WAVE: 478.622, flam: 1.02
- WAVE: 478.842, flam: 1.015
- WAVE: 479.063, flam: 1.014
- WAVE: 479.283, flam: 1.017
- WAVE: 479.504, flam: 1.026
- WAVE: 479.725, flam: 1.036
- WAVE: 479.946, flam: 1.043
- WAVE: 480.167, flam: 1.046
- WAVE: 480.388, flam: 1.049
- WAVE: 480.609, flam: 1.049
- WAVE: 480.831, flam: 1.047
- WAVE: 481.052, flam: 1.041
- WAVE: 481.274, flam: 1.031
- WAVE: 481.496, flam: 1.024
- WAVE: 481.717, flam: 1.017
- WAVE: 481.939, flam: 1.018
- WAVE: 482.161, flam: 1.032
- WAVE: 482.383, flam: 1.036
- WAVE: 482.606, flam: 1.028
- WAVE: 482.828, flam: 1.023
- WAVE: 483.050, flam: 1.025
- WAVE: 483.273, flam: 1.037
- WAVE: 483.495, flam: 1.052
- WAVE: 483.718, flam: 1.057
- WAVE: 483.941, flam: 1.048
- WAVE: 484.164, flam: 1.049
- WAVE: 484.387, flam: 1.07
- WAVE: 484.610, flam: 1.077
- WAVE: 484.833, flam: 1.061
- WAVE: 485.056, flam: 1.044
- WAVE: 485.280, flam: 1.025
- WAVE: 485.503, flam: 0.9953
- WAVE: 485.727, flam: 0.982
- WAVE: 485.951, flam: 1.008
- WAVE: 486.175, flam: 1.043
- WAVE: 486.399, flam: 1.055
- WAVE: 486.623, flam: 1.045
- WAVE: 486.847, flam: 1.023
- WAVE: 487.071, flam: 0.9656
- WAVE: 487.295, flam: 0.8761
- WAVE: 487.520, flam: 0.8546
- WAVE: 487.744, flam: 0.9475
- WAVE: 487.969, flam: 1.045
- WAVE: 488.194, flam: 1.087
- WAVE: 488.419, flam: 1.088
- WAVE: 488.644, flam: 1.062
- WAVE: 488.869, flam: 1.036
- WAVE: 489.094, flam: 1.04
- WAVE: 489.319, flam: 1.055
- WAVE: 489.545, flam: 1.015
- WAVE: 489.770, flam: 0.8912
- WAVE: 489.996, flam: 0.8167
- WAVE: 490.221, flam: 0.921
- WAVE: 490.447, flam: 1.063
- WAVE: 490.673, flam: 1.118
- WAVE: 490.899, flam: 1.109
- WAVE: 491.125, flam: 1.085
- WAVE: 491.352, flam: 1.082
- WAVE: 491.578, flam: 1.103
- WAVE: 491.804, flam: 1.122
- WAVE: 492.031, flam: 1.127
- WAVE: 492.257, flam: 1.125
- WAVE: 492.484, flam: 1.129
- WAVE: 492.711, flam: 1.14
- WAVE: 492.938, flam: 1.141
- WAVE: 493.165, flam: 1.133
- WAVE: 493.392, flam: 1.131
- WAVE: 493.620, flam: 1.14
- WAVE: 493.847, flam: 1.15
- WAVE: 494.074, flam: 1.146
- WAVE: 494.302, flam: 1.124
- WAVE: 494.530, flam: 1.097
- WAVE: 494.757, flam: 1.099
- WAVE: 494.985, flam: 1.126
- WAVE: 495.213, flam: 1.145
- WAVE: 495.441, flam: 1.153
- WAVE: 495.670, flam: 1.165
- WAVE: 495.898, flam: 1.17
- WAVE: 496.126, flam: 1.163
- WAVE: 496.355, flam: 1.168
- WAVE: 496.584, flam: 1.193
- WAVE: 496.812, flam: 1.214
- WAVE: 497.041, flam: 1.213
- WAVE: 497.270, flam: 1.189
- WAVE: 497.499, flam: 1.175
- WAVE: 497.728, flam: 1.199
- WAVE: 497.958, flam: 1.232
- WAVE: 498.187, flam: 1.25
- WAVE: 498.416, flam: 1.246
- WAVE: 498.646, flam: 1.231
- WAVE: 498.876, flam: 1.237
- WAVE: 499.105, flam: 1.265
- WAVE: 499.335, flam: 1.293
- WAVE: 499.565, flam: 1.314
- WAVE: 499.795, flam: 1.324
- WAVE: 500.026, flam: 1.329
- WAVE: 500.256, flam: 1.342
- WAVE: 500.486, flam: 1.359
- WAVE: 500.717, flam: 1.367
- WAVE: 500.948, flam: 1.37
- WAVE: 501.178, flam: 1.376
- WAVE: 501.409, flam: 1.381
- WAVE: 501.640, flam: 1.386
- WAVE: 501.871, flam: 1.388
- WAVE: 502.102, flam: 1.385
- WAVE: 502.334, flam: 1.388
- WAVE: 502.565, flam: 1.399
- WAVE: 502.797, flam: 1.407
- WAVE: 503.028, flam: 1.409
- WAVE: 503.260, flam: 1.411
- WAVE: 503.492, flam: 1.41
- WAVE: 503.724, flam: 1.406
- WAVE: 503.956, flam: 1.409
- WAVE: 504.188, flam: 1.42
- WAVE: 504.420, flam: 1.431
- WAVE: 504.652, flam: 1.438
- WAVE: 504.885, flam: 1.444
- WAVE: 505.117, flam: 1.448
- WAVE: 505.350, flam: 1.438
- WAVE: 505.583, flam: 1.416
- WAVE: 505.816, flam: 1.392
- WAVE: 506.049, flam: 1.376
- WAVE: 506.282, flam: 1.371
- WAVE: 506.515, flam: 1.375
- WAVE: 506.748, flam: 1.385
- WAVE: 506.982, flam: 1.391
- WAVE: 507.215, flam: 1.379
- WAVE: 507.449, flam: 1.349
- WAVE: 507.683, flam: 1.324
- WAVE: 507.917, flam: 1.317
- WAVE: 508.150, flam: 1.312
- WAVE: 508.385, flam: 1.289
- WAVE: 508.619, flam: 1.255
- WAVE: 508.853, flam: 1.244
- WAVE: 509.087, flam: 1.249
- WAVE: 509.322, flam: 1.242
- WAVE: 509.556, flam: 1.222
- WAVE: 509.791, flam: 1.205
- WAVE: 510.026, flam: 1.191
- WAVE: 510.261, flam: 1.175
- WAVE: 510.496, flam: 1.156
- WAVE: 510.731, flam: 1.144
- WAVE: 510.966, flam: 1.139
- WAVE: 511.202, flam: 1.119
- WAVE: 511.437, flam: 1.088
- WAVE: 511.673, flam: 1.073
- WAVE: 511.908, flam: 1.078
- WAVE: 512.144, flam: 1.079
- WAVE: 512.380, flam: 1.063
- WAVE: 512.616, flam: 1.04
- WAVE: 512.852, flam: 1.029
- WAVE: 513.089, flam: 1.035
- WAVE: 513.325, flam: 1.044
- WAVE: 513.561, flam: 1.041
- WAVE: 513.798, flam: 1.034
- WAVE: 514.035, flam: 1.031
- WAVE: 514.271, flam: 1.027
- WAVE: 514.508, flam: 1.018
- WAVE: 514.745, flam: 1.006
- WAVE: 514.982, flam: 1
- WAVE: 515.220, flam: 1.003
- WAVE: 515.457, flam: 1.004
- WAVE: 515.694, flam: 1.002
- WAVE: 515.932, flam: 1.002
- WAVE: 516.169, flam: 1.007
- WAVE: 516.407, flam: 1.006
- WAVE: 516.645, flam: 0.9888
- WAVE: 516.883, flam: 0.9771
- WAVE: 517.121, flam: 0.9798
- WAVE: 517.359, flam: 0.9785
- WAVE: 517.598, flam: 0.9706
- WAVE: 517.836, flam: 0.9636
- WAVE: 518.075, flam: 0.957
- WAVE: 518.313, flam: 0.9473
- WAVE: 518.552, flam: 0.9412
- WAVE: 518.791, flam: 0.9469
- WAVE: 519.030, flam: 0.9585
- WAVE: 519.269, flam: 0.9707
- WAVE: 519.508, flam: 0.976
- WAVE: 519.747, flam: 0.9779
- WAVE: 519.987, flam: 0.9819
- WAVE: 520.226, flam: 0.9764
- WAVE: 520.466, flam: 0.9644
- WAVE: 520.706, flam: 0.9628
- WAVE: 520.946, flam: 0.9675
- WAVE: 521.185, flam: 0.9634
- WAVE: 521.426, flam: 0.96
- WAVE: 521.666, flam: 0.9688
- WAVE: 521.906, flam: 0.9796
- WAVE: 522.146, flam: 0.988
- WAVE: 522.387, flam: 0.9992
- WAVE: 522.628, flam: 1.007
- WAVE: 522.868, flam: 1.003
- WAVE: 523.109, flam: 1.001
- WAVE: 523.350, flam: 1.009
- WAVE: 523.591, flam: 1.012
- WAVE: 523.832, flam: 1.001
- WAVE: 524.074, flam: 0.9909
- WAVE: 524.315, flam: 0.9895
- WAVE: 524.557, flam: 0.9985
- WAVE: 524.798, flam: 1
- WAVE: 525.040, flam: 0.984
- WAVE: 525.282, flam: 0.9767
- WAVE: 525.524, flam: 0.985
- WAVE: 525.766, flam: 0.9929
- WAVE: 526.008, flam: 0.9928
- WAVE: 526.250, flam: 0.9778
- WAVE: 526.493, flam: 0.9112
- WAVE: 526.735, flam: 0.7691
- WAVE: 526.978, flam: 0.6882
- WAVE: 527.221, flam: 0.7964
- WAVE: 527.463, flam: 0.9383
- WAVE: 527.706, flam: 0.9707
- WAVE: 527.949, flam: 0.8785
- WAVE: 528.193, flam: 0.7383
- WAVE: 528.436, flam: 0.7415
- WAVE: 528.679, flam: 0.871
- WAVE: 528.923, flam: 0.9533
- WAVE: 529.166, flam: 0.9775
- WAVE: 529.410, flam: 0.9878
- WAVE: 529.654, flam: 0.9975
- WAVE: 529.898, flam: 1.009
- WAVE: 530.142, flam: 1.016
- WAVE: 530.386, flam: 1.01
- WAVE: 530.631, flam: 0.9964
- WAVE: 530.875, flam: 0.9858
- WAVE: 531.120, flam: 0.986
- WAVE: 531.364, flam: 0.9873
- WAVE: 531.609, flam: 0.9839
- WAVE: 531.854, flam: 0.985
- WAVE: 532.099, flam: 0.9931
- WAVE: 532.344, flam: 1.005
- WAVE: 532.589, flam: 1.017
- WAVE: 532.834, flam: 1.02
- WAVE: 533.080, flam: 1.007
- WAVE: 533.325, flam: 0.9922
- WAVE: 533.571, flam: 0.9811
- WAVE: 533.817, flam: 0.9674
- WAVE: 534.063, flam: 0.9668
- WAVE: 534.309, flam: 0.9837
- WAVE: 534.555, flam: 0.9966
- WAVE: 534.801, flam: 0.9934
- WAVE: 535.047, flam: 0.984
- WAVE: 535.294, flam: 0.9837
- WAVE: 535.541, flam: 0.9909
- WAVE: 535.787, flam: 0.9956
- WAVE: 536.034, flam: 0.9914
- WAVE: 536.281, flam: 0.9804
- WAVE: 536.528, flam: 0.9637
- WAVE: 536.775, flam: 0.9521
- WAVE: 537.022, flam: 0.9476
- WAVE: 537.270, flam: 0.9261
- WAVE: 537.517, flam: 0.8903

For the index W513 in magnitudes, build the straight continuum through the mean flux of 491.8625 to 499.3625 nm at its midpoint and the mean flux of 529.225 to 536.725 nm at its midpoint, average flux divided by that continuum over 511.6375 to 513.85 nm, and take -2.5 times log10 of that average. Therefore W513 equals 0.04 mag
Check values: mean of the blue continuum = 1.17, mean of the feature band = 1.05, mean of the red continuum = 0.991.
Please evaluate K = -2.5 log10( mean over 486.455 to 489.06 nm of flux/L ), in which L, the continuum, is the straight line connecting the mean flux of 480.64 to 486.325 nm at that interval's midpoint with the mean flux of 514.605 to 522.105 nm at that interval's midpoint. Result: 0.02 mag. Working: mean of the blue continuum 1.03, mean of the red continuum 0.977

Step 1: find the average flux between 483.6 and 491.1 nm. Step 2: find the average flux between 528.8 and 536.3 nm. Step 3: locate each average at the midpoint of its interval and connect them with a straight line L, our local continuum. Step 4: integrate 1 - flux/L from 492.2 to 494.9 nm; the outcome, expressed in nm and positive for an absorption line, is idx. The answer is -0.31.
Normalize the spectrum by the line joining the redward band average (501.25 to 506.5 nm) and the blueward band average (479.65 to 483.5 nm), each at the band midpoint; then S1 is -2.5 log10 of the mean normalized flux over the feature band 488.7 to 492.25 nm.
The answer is 0.138 mag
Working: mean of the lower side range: 1.03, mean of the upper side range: 1.41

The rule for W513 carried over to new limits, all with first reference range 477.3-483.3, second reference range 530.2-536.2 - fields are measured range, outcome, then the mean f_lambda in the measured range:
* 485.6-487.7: 0.05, 0.982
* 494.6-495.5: -0.11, 1.13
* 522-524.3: 0.00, 1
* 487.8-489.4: -0.03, 1.06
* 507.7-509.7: -0.25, 1.27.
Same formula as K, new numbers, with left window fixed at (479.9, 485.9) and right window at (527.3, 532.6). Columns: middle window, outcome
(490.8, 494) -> -0.105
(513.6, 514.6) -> -0.051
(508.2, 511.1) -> -0.219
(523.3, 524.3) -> -0.041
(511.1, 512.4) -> -0.104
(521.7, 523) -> -0.030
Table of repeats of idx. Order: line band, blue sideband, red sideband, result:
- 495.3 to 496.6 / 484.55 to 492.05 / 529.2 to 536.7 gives -0.19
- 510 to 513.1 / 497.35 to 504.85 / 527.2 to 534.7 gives 0.28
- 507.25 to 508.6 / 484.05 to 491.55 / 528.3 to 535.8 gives -0.43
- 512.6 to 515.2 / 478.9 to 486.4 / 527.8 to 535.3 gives -0.09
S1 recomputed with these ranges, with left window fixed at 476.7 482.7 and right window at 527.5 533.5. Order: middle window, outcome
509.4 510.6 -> -0.201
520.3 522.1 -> 0.008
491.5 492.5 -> -0.109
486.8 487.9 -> 0.098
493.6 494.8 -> -0.118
